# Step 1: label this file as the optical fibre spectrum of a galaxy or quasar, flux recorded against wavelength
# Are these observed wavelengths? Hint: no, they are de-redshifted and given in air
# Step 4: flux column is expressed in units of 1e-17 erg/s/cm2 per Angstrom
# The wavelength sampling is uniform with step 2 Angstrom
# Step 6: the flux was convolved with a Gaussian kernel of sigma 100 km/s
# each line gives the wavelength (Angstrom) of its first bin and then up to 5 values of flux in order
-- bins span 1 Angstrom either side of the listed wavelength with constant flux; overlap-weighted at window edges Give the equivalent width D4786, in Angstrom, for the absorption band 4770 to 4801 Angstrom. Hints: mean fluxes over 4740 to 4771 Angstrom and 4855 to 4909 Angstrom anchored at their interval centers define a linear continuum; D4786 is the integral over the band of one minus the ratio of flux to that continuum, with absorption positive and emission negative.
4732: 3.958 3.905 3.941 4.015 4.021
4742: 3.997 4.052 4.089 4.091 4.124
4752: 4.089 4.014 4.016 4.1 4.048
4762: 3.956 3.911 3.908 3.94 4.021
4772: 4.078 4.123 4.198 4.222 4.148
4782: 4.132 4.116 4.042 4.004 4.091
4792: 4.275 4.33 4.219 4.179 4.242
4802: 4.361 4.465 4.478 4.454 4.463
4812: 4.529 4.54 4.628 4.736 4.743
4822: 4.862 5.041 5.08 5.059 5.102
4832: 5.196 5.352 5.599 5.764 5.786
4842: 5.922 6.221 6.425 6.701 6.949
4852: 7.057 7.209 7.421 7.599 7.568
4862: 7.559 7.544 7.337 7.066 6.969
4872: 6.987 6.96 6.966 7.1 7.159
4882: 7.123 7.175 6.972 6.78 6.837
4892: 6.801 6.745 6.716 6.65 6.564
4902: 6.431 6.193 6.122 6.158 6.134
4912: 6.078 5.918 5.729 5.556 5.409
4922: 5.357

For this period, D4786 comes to 3.64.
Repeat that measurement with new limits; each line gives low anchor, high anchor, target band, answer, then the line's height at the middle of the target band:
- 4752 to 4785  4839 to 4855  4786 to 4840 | 7.63 Angstrom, 5.46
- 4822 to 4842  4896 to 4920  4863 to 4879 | -3.82 Angstrom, 5.75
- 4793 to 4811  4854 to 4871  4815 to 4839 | 2.16 Angstrom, 5.6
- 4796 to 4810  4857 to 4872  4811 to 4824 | 0.94 Angstrom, 5.07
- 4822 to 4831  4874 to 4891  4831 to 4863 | -4.05 Angstrom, 5.77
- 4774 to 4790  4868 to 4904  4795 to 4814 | 1.33 Angstrom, 4.71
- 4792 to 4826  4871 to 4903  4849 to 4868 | -4.20 Angstrom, 6.02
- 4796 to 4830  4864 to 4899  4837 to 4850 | -1.20 Angstrom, 5.67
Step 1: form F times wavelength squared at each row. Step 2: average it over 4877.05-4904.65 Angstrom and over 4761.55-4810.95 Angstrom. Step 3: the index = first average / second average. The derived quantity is 1.70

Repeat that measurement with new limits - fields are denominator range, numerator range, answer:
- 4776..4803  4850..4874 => 1.79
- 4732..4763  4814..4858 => 1.49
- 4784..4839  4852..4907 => 1.54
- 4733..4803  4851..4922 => 1.73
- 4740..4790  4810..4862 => 1.48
